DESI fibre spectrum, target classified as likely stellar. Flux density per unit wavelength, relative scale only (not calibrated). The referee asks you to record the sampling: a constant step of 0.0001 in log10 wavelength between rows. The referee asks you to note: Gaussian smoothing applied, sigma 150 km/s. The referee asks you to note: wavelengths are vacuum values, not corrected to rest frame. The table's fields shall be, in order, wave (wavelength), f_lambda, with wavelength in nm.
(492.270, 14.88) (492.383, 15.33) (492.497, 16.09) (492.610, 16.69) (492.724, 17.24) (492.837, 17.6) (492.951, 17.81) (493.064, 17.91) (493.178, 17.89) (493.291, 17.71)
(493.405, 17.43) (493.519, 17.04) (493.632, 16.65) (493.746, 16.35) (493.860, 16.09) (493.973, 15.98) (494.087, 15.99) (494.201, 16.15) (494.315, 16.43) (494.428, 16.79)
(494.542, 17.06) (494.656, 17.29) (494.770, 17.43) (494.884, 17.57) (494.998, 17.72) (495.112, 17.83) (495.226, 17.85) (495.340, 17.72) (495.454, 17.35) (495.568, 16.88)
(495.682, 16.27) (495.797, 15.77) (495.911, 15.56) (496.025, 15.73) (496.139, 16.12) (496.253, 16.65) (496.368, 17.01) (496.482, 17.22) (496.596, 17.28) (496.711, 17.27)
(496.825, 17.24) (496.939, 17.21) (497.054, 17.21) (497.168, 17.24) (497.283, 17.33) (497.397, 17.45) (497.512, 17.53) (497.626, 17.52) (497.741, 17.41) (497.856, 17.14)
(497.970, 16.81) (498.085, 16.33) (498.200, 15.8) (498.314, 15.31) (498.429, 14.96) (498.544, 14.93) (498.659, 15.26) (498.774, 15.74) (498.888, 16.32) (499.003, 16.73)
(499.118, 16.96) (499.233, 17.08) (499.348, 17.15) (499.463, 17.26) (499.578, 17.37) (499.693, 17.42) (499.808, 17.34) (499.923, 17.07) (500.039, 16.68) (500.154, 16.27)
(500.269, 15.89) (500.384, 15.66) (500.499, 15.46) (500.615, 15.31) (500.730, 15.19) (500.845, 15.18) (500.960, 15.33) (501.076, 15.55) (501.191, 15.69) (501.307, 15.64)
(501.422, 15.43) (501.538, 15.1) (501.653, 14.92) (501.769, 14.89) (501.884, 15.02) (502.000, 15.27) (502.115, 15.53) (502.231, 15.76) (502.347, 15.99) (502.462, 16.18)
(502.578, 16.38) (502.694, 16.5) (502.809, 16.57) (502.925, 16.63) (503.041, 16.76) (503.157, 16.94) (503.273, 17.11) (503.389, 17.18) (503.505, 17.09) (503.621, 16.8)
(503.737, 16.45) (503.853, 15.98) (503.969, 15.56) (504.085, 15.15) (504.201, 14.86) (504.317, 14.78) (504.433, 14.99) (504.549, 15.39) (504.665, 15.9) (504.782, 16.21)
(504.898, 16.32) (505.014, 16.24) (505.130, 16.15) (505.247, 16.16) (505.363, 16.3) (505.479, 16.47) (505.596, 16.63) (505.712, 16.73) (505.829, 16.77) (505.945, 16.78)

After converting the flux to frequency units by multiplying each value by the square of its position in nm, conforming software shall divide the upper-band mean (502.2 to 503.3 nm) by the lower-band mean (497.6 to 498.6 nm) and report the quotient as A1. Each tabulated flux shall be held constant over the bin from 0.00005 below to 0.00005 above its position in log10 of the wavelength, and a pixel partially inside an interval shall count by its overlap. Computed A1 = 1.0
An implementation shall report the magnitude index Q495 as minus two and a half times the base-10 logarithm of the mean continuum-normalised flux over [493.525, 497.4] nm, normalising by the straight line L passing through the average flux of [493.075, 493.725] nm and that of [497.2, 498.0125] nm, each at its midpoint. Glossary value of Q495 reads 0.028 mag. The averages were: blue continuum 17.3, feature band 16.9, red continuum 17.3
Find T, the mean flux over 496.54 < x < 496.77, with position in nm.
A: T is 17.3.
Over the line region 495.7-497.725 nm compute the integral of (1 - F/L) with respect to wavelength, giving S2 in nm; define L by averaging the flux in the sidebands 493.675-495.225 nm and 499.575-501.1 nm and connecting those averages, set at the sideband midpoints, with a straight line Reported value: -0.042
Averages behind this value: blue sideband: 16.9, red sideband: 16.1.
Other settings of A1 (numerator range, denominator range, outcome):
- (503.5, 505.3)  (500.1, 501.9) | 1.04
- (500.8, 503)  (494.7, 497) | 0.95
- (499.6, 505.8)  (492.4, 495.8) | 0.97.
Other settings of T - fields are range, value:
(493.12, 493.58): 17.5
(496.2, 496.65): 17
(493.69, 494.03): 16.2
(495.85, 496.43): 16.2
